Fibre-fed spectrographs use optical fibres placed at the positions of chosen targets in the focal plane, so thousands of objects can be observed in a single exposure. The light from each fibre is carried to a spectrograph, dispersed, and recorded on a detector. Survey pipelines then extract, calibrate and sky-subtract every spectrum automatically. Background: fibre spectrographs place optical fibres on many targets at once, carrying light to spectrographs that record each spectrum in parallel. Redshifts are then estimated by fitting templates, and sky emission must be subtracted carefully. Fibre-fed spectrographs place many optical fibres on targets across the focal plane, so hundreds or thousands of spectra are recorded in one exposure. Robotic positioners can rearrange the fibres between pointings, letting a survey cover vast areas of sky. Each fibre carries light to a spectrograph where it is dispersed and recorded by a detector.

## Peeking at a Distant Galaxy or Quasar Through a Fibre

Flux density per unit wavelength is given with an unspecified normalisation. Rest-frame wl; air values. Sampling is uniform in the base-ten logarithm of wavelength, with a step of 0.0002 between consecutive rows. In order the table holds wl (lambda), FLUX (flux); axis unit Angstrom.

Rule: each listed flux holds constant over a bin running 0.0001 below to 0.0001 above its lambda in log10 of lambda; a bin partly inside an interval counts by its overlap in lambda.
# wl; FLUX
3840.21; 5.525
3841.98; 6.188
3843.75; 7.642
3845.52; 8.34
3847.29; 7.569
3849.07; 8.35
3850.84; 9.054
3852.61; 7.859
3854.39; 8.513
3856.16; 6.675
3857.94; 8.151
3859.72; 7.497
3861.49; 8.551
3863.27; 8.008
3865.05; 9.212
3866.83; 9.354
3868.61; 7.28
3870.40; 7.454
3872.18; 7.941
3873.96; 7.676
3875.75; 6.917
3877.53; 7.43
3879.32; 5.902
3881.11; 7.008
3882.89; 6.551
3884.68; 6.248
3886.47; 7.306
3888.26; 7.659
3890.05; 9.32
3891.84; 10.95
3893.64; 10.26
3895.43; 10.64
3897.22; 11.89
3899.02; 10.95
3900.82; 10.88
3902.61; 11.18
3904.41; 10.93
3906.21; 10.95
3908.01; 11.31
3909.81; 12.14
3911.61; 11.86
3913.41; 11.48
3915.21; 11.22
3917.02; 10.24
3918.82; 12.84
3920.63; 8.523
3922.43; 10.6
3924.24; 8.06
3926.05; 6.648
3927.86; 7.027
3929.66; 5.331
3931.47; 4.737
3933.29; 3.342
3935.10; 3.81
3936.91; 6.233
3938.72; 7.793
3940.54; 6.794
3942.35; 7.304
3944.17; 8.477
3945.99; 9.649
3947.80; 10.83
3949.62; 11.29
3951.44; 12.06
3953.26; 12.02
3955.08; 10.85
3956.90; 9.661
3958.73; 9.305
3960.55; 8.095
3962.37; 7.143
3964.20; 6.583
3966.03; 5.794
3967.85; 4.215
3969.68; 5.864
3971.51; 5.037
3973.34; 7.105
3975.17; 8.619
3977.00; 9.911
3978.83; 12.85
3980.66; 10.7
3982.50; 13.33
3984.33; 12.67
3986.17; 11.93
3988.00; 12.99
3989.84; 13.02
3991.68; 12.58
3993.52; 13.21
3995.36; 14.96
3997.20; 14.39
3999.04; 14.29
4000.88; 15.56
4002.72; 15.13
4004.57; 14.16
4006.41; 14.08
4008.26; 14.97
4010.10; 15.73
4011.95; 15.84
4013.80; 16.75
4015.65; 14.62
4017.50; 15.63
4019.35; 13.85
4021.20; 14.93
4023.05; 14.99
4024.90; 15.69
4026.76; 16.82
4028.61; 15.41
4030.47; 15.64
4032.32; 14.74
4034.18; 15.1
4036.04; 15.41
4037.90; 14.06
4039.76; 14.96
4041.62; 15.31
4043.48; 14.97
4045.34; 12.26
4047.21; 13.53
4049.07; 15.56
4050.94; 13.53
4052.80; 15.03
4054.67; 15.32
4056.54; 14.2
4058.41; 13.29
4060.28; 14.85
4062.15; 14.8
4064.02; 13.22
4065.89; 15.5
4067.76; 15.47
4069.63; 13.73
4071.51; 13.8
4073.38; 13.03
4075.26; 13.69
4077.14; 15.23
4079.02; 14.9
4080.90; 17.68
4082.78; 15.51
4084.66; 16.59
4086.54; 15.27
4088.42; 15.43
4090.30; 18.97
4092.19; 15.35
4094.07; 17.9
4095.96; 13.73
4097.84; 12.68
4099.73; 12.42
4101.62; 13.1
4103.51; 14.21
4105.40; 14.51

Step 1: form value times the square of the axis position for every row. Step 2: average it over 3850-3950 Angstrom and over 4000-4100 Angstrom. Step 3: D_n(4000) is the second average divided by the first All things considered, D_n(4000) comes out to 1.87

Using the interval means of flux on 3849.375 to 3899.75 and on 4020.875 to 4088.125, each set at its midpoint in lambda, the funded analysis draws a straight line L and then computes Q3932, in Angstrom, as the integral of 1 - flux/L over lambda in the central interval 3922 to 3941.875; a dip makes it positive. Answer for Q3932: 7.7 Angstrom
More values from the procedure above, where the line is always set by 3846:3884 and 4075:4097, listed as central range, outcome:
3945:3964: 1.86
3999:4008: -1.29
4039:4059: 0.23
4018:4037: -2.09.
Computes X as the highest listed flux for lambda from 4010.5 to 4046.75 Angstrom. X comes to 16.82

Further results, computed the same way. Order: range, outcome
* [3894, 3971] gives 12.84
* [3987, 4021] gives 16.75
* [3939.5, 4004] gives 15.56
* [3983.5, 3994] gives 13.21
